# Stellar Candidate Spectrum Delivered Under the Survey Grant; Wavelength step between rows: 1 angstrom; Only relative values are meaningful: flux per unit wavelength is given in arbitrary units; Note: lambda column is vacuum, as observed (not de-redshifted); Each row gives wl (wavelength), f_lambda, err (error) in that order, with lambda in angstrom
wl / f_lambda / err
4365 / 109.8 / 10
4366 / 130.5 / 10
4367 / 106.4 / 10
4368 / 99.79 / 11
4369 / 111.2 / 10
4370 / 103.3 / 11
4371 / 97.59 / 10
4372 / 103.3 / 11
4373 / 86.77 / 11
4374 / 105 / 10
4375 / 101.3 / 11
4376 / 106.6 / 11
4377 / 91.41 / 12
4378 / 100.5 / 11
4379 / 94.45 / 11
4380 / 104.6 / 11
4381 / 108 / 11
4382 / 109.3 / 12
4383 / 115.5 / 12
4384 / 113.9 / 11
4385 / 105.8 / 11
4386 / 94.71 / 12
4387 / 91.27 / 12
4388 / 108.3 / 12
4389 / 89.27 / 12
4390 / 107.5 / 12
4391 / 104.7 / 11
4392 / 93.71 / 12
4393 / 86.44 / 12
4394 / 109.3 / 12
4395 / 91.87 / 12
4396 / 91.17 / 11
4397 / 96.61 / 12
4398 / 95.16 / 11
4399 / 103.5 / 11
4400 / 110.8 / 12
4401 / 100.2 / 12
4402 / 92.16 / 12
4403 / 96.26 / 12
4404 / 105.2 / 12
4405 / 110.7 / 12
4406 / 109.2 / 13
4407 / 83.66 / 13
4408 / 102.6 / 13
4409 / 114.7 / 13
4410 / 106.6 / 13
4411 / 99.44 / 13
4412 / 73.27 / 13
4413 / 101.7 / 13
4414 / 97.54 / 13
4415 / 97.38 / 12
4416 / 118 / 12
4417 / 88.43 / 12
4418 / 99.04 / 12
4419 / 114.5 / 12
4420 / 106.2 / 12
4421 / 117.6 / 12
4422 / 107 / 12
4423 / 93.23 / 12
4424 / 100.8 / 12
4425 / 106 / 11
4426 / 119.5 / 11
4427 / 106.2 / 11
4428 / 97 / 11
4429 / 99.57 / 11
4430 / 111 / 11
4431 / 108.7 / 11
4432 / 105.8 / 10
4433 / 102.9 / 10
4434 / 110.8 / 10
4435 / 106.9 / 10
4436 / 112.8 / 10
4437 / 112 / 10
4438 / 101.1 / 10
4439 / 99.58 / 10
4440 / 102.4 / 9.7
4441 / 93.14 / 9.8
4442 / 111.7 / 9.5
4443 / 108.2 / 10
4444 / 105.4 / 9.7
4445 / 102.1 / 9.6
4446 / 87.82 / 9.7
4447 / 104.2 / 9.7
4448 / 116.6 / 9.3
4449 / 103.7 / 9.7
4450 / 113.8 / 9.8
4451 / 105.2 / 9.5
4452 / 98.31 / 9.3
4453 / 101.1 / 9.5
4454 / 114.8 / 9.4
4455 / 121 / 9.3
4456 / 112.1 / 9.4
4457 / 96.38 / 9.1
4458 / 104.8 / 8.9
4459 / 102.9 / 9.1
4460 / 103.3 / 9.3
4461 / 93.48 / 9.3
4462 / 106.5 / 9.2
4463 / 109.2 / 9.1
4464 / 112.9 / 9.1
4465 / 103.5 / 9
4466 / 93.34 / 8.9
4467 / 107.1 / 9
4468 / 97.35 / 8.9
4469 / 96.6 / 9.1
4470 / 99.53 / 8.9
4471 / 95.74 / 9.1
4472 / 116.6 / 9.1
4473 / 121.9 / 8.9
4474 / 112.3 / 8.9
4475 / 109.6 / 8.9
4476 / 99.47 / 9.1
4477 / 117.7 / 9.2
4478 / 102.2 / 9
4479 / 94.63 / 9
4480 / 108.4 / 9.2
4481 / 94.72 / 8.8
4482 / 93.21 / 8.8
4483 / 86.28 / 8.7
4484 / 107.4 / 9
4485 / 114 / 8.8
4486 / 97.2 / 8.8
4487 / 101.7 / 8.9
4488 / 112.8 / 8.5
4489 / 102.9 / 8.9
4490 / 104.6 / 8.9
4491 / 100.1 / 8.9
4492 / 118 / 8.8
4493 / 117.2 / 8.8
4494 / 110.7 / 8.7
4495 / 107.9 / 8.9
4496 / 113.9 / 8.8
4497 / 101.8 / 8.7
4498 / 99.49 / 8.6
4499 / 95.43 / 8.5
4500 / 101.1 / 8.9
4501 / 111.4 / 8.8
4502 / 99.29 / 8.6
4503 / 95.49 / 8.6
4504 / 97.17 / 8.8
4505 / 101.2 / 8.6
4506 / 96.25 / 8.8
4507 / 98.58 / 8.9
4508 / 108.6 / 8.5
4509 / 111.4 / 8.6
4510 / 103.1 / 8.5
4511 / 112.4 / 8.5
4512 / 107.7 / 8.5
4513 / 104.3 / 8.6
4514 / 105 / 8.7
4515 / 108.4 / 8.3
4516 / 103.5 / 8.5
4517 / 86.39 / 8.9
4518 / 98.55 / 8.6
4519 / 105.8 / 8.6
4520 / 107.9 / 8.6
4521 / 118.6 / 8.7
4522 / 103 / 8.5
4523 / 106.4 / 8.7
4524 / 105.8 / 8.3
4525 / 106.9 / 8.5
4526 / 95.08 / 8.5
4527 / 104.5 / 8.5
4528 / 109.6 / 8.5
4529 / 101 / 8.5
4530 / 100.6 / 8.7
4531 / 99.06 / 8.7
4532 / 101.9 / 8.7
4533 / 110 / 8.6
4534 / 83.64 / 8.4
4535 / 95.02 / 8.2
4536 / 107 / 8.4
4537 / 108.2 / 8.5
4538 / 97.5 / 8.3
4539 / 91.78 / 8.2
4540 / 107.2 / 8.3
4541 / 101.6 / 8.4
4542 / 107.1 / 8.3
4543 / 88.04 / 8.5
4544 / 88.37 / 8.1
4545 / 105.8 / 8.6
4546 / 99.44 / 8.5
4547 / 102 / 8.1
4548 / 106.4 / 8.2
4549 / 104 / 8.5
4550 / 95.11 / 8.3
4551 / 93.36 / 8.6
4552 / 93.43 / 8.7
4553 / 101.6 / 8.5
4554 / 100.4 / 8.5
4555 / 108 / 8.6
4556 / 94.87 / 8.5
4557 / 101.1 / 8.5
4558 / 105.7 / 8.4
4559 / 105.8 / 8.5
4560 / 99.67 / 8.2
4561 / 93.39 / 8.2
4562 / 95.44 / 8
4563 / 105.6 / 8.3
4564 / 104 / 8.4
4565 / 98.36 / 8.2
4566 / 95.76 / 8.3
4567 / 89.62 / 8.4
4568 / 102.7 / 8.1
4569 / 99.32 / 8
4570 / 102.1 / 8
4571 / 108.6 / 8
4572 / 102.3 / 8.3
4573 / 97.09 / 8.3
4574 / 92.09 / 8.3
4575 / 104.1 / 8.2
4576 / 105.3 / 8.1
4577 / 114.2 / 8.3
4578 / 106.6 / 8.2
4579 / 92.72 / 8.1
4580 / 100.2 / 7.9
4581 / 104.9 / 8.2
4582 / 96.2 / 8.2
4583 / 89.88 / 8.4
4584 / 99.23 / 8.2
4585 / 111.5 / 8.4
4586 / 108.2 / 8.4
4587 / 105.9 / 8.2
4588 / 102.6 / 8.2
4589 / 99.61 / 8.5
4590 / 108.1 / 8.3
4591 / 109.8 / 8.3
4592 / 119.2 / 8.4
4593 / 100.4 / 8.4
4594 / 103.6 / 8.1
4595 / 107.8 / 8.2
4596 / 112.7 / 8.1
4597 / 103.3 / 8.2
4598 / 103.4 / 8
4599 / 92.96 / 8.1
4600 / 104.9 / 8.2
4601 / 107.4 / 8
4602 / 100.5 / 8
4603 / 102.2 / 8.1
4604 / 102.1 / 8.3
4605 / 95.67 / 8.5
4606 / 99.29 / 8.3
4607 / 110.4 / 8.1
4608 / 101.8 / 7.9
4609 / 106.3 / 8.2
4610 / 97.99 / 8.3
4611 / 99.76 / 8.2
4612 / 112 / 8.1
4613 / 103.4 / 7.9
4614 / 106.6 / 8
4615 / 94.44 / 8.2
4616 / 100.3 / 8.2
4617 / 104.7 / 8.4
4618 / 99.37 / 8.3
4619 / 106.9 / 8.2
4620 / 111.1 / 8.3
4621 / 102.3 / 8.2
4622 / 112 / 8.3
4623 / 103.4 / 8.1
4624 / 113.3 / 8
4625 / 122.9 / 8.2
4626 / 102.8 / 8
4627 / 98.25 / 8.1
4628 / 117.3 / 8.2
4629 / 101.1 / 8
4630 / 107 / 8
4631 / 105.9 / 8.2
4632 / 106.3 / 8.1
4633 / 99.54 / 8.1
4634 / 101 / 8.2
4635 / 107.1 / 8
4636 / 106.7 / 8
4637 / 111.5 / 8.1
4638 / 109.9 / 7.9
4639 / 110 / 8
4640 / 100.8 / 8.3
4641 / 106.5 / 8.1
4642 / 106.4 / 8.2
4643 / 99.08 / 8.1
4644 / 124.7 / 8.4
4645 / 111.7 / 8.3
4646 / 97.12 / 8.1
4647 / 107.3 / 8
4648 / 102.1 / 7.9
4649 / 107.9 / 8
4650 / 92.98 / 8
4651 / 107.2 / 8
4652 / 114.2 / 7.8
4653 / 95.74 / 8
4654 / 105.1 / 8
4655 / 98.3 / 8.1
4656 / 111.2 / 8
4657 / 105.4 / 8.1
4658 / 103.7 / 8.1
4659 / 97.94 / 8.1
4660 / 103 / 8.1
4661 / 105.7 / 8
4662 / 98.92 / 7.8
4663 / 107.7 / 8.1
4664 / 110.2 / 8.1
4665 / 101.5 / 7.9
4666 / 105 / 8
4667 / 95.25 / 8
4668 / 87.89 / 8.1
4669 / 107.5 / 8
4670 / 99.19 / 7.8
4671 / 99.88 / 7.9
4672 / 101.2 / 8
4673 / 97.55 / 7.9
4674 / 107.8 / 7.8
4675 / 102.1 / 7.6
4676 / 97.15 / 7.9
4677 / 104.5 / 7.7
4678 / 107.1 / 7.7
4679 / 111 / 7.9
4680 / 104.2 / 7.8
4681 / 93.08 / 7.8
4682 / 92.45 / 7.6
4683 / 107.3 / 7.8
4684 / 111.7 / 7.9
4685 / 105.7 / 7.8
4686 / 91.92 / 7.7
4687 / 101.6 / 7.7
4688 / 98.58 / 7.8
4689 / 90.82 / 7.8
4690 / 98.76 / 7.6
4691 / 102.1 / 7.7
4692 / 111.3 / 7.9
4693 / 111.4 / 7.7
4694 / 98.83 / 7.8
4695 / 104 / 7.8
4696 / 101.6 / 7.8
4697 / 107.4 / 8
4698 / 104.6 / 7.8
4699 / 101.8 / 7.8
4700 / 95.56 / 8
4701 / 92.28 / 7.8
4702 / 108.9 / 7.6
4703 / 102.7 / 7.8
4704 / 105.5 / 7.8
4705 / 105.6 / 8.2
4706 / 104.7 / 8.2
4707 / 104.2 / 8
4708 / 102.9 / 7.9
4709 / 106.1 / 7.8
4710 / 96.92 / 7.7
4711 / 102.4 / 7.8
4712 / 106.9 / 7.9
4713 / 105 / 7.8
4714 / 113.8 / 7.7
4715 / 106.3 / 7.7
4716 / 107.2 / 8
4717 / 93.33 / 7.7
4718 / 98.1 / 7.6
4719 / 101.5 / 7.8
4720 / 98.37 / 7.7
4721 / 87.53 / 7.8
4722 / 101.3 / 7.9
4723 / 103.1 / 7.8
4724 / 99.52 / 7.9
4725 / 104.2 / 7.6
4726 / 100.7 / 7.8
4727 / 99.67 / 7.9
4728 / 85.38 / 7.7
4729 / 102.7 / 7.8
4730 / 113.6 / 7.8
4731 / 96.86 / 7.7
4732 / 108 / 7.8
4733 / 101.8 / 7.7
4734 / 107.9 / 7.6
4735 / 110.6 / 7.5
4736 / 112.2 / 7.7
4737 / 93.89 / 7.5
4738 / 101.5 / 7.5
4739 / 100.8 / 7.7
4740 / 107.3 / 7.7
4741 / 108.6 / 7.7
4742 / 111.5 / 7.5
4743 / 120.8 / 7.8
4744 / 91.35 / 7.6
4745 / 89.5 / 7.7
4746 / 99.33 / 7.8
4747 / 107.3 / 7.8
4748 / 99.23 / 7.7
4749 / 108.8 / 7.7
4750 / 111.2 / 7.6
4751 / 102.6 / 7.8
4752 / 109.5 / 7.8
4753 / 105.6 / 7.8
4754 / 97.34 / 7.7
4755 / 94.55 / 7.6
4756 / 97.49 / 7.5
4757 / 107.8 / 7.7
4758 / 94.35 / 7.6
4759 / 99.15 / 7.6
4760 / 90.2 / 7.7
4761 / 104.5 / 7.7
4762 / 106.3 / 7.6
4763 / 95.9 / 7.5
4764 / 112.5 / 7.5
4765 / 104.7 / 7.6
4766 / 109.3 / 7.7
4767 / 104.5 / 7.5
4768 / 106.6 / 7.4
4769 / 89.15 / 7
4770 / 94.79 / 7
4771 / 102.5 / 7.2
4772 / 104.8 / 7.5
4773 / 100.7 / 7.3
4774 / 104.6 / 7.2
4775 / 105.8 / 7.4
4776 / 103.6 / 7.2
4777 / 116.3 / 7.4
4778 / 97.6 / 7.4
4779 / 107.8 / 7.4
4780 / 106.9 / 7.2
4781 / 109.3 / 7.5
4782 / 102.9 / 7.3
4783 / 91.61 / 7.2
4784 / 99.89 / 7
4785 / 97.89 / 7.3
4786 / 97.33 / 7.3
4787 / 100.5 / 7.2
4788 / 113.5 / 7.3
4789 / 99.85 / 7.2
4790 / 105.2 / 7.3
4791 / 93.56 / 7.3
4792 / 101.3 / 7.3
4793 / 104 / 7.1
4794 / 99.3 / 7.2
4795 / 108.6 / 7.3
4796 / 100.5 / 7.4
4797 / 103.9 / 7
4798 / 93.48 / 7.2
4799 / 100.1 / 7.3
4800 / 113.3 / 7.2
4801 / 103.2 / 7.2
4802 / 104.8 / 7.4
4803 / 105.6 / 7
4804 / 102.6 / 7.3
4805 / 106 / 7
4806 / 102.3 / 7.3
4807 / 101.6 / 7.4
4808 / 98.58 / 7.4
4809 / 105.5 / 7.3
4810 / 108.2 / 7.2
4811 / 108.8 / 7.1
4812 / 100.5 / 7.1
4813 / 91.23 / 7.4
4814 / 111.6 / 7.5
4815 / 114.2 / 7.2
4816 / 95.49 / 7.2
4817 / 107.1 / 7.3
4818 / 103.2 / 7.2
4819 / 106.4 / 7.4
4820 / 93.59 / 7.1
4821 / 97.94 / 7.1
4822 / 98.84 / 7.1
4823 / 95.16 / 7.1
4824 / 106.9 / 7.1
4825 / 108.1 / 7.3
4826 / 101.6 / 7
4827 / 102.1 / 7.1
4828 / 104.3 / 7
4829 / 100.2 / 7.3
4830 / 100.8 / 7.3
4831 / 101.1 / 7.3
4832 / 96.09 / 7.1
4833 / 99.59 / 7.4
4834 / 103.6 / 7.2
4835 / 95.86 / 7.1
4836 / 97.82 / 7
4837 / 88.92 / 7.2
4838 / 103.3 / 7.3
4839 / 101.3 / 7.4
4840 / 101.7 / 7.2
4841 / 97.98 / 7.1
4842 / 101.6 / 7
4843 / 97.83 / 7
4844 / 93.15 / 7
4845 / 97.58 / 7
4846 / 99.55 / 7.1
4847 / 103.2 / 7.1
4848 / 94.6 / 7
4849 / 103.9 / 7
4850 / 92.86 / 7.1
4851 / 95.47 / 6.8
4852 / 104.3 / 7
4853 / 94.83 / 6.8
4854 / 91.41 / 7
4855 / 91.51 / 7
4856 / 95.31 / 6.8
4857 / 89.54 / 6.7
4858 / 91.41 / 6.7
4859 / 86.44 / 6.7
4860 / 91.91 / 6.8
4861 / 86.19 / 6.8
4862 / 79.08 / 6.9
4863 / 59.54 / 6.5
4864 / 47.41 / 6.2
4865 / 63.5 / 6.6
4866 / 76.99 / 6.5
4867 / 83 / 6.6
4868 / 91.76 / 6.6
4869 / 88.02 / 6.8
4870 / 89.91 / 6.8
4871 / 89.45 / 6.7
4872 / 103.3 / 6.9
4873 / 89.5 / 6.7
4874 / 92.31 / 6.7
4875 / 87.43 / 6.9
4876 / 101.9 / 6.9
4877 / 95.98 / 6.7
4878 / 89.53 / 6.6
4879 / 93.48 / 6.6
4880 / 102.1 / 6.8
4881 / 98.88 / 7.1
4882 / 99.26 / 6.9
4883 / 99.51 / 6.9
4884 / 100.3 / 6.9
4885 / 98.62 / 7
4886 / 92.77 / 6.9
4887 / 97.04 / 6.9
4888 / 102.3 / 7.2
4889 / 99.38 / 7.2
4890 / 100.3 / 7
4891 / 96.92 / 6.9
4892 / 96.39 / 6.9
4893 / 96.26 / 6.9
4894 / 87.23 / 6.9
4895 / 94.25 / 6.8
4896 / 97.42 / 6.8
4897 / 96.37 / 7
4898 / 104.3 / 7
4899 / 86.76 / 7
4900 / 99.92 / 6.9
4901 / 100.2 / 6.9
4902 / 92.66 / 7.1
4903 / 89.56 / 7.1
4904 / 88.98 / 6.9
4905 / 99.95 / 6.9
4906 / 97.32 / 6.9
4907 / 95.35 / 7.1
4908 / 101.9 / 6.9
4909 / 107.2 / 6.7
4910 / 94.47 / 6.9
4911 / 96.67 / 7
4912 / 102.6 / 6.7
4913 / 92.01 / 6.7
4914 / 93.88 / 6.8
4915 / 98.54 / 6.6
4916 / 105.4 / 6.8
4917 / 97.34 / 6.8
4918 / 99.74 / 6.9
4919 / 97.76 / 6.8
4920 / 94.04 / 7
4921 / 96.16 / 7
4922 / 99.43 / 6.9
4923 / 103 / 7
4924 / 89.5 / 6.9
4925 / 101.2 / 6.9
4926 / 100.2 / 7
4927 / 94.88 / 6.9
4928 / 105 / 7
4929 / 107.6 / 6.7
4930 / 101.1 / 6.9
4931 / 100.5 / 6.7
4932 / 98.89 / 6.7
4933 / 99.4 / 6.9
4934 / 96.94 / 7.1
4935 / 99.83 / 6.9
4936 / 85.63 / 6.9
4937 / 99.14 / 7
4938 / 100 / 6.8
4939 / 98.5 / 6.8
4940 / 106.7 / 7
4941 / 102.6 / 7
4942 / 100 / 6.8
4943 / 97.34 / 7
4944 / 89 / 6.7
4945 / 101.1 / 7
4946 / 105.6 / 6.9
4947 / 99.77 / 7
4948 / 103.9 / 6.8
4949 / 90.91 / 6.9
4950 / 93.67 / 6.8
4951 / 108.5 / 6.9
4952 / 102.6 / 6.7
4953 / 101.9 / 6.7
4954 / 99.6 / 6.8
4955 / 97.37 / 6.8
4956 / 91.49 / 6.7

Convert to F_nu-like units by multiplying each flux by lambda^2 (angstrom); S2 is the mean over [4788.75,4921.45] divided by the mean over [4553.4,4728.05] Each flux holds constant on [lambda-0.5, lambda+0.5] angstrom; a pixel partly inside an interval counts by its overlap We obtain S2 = 1.0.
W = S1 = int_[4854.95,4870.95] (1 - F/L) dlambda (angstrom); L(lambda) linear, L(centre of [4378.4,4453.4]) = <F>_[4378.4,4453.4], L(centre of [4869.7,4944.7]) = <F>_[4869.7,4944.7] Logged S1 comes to 2.6 angstrom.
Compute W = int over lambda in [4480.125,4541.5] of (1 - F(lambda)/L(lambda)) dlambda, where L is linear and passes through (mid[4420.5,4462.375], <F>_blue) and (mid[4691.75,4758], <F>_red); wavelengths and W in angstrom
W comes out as 0.9 angstrom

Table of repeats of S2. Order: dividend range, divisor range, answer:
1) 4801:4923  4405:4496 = 1.10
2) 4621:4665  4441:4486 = 1.10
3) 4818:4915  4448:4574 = 1.08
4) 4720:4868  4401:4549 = 1.11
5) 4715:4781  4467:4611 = 1.09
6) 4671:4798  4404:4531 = 1.10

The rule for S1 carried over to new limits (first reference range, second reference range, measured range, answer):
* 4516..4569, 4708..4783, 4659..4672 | 0.04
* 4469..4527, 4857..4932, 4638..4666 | -1.27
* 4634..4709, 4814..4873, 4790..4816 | -1.69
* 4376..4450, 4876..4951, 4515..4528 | -0.30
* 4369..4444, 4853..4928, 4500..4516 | -0.53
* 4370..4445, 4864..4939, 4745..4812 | -3.67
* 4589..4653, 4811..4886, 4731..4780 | -1.93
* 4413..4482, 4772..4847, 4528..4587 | 1.97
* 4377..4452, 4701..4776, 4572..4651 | -1.40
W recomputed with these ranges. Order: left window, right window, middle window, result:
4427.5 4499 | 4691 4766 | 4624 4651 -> -0.7 angstrom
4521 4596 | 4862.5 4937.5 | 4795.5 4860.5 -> -2.5 angstrom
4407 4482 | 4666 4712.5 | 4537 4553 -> 0.7 angstrom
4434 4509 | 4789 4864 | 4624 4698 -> -1.8 angstrom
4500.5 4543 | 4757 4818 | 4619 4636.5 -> -0.7 angstrom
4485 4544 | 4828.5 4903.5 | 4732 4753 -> -1.7 angstrom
